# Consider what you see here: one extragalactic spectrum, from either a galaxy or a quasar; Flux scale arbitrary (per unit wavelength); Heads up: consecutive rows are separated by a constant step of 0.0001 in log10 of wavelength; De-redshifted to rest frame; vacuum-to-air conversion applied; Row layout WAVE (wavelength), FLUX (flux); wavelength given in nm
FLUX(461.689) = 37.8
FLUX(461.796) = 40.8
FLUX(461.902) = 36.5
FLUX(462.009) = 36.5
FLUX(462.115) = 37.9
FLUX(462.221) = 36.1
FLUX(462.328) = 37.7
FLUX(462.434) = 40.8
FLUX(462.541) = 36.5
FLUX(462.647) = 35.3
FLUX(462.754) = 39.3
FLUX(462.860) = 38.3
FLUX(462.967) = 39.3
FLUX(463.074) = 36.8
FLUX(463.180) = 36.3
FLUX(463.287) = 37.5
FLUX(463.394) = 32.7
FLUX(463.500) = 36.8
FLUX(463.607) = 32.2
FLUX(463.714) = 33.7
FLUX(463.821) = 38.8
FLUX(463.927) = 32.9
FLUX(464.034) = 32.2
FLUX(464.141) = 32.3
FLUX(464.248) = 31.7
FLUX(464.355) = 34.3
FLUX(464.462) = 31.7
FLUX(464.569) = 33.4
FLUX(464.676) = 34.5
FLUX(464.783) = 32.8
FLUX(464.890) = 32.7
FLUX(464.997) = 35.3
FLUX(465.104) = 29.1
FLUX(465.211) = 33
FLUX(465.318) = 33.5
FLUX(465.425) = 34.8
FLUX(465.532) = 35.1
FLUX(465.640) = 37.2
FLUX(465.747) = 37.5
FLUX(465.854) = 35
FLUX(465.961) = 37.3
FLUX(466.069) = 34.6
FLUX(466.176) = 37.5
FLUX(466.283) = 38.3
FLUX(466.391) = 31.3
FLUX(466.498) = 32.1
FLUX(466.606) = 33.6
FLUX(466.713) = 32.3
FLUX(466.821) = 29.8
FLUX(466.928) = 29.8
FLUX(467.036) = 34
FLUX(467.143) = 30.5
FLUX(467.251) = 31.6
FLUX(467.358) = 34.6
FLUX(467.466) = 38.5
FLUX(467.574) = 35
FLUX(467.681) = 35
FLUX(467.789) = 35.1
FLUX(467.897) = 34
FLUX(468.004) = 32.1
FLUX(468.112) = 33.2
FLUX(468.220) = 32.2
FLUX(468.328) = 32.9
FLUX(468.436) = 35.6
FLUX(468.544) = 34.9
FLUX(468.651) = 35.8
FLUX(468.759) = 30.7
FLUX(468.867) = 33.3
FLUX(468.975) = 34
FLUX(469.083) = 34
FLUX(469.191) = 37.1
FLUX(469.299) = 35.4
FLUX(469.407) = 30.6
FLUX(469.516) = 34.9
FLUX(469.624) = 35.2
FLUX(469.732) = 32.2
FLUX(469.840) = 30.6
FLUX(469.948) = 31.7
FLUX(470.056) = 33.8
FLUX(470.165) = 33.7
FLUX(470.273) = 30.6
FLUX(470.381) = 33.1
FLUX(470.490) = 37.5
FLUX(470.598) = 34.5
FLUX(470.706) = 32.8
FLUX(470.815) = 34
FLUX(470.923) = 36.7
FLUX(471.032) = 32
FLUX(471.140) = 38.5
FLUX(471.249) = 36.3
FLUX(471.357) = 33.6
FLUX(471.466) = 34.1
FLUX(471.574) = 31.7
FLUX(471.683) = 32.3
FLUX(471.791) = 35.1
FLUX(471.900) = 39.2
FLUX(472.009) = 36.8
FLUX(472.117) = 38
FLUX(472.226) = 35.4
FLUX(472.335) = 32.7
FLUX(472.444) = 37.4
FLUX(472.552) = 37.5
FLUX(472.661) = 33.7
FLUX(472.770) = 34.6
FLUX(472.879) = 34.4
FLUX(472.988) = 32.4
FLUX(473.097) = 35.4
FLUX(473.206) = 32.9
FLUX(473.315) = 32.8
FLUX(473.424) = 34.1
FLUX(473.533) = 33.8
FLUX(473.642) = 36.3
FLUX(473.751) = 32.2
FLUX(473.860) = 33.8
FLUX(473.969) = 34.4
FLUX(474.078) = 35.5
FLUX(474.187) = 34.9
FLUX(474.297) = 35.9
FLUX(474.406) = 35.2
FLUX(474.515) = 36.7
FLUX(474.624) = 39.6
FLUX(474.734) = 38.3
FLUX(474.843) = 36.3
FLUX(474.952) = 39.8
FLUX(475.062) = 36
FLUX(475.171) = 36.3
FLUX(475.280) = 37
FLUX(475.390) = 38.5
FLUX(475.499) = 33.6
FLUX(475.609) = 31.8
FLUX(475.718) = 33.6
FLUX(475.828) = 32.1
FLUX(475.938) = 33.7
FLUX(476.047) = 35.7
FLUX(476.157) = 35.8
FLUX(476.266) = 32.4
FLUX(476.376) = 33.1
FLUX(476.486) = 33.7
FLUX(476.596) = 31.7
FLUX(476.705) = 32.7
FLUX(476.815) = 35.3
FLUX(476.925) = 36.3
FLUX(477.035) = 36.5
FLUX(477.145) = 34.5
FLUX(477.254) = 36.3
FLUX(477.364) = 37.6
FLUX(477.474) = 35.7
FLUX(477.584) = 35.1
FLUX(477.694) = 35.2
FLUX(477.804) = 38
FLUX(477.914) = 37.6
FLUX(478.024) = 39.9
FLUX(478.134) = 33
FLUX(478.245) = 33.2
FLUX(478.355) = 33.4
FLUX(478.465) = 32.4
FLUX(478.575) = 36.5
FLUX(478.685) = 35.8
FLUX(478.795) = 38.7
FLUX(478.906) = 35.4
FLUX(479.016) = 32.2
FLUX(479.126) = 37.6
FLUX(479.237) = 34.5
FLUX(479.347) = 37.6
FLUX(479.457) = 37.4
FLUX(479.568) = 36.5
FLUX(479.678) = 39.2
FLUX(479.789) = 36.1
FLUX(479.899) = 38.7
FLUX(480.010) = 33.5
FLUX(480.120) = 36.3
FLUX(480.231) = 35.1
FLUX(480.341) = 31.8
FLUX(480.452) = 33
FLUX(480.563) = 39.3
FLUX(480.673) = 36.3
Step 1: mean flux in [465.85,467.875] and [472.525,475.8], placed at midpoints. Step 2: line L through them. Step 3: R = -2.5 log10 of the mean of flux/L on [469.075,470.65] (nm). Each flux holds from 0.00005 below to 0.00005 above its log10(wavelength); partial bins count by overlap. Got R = 0.03 mag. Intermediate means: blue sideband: 34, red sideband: 35.2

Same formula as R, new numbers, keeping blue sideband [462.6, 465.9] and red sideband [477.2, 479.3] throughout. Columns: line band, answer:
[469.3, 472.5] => 0.026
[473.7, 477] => 0.013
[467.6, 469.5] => 0.034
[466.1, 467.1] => 0.053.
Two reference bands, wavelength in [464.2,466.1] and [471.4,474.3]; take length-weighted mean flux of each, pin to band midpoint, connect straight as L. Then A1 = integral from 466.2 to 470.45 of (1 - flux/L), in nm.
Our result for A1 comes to 0.11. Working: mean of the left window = 34.1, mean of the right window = 34.7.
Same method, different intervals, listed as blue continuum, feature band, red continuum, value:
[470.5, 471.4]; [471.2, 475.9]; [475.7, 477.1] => -0.087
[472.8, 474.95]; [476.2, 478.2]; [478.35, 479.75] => 0.026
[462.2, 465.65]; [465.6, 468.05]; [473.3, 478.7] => 0.057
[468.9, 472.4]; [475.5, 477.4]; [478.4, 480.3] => 0.067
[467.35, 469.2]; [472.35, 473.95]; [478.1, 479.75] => 0.024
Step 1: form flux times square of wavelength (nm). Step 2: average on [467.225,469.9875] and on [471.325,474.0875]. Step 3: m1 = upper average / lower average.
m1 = 1.04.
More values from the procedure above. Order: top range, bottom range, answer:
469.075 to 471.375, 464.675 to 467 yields 1.02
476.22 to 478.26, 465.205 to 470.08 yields 1.08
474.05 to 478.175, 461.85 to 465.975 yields 1.06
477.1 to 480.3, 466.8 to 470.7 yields 1.12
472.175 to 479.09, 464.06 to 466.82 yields 1.08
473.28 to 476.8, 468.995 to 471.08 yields 1.06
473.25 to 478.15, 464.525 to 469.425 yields 1.08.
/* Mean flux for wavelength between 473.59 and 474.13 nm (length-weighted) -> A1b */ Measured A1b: 34.5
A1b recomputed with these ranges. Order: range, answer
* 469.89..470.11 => 32.8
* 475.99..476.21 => 35.8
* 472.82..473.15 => 34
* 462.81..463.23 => 37.7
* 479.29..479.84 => 37.4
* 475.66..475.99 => 33.1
